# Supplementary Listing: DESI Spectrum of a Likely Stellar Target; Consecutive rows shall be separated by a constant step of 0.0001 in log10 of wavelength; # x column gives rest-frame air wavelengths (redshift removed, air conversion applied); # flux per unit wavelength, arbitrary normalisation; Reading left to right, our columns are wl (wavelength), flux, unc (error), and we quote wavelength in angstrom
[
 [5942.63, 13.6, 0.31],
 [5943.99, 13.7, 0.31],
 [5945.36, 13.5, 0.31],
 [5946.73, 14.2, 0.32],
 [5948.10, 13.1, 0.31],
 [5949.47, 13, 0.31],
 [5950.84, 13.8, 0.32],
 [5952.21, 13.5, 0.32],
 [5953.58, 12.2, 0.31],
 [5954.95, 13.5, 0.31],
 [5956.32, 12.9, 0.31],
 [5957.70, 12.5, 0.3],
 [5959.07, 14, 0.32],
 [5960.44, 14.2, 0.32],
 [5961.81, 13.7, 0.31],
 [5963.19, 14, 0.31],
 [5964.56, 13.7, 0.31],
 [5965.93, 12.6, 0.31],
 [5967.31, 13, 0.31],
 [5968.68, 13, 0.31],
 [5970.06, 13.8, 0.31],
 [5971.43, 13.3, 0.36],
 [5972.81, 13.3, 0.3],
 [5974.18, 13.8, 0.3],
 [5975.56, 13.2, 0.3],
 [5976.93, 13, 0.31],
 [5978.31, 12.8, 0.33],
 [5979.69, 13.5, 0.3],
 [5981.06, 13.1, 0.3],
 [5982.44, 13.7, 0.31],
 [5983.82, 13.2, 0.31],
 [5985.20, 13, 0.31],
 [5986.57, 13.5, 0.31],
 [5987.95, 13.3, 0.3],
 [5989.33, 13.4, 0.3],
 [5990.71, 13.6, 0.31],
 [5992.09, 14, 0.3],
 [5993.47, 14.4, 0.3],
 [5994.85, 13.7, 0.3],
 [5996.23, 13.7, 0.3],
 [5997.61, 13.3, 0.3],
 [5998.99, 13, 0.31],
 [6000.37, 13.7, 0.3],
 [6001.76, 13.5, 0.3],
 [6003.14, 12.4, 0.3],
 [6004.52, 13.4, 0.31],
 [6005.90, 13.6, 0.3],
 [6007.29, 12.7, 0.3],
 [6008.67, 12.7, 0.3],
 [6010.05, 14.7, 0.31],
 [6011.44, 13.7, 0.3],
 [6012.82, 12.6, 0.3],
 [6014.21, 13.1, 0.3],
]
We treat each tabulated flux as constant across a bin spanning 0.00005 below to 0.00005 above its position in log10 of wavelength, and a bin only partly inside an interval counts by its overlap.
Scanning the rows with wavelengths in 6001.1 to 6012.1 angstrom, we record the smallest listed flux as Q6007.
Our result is 12.4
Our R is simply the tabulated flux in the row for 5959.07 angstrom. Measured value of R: 14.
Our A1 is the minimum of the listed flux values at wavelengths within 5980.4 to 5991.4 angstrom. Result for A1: 13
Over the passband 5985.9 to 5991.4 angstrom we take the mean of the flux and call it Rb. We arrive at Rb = 13.4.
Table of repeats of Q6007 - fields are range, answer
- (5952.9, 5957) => 12.2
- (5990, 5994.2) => 13.6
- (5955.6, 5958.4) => 12.5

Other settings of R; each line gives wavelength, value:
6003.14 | 12.4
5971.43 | 13.3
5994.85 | 13.7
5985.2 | 13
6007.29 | 12.7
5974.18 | 13.8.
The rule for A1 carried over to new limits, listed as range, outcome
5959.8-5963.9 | 13.7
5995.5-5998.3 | 13.3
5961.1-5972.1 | 12.6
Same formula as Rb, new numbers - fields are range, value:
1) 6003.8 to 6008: 13.2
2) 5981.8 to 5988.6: 13.3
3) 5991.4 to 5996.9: 14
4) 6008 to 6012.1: 13.7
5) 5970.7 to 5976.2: 13.4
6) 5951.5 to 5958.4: 12.9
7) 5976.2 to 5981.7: 13.1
